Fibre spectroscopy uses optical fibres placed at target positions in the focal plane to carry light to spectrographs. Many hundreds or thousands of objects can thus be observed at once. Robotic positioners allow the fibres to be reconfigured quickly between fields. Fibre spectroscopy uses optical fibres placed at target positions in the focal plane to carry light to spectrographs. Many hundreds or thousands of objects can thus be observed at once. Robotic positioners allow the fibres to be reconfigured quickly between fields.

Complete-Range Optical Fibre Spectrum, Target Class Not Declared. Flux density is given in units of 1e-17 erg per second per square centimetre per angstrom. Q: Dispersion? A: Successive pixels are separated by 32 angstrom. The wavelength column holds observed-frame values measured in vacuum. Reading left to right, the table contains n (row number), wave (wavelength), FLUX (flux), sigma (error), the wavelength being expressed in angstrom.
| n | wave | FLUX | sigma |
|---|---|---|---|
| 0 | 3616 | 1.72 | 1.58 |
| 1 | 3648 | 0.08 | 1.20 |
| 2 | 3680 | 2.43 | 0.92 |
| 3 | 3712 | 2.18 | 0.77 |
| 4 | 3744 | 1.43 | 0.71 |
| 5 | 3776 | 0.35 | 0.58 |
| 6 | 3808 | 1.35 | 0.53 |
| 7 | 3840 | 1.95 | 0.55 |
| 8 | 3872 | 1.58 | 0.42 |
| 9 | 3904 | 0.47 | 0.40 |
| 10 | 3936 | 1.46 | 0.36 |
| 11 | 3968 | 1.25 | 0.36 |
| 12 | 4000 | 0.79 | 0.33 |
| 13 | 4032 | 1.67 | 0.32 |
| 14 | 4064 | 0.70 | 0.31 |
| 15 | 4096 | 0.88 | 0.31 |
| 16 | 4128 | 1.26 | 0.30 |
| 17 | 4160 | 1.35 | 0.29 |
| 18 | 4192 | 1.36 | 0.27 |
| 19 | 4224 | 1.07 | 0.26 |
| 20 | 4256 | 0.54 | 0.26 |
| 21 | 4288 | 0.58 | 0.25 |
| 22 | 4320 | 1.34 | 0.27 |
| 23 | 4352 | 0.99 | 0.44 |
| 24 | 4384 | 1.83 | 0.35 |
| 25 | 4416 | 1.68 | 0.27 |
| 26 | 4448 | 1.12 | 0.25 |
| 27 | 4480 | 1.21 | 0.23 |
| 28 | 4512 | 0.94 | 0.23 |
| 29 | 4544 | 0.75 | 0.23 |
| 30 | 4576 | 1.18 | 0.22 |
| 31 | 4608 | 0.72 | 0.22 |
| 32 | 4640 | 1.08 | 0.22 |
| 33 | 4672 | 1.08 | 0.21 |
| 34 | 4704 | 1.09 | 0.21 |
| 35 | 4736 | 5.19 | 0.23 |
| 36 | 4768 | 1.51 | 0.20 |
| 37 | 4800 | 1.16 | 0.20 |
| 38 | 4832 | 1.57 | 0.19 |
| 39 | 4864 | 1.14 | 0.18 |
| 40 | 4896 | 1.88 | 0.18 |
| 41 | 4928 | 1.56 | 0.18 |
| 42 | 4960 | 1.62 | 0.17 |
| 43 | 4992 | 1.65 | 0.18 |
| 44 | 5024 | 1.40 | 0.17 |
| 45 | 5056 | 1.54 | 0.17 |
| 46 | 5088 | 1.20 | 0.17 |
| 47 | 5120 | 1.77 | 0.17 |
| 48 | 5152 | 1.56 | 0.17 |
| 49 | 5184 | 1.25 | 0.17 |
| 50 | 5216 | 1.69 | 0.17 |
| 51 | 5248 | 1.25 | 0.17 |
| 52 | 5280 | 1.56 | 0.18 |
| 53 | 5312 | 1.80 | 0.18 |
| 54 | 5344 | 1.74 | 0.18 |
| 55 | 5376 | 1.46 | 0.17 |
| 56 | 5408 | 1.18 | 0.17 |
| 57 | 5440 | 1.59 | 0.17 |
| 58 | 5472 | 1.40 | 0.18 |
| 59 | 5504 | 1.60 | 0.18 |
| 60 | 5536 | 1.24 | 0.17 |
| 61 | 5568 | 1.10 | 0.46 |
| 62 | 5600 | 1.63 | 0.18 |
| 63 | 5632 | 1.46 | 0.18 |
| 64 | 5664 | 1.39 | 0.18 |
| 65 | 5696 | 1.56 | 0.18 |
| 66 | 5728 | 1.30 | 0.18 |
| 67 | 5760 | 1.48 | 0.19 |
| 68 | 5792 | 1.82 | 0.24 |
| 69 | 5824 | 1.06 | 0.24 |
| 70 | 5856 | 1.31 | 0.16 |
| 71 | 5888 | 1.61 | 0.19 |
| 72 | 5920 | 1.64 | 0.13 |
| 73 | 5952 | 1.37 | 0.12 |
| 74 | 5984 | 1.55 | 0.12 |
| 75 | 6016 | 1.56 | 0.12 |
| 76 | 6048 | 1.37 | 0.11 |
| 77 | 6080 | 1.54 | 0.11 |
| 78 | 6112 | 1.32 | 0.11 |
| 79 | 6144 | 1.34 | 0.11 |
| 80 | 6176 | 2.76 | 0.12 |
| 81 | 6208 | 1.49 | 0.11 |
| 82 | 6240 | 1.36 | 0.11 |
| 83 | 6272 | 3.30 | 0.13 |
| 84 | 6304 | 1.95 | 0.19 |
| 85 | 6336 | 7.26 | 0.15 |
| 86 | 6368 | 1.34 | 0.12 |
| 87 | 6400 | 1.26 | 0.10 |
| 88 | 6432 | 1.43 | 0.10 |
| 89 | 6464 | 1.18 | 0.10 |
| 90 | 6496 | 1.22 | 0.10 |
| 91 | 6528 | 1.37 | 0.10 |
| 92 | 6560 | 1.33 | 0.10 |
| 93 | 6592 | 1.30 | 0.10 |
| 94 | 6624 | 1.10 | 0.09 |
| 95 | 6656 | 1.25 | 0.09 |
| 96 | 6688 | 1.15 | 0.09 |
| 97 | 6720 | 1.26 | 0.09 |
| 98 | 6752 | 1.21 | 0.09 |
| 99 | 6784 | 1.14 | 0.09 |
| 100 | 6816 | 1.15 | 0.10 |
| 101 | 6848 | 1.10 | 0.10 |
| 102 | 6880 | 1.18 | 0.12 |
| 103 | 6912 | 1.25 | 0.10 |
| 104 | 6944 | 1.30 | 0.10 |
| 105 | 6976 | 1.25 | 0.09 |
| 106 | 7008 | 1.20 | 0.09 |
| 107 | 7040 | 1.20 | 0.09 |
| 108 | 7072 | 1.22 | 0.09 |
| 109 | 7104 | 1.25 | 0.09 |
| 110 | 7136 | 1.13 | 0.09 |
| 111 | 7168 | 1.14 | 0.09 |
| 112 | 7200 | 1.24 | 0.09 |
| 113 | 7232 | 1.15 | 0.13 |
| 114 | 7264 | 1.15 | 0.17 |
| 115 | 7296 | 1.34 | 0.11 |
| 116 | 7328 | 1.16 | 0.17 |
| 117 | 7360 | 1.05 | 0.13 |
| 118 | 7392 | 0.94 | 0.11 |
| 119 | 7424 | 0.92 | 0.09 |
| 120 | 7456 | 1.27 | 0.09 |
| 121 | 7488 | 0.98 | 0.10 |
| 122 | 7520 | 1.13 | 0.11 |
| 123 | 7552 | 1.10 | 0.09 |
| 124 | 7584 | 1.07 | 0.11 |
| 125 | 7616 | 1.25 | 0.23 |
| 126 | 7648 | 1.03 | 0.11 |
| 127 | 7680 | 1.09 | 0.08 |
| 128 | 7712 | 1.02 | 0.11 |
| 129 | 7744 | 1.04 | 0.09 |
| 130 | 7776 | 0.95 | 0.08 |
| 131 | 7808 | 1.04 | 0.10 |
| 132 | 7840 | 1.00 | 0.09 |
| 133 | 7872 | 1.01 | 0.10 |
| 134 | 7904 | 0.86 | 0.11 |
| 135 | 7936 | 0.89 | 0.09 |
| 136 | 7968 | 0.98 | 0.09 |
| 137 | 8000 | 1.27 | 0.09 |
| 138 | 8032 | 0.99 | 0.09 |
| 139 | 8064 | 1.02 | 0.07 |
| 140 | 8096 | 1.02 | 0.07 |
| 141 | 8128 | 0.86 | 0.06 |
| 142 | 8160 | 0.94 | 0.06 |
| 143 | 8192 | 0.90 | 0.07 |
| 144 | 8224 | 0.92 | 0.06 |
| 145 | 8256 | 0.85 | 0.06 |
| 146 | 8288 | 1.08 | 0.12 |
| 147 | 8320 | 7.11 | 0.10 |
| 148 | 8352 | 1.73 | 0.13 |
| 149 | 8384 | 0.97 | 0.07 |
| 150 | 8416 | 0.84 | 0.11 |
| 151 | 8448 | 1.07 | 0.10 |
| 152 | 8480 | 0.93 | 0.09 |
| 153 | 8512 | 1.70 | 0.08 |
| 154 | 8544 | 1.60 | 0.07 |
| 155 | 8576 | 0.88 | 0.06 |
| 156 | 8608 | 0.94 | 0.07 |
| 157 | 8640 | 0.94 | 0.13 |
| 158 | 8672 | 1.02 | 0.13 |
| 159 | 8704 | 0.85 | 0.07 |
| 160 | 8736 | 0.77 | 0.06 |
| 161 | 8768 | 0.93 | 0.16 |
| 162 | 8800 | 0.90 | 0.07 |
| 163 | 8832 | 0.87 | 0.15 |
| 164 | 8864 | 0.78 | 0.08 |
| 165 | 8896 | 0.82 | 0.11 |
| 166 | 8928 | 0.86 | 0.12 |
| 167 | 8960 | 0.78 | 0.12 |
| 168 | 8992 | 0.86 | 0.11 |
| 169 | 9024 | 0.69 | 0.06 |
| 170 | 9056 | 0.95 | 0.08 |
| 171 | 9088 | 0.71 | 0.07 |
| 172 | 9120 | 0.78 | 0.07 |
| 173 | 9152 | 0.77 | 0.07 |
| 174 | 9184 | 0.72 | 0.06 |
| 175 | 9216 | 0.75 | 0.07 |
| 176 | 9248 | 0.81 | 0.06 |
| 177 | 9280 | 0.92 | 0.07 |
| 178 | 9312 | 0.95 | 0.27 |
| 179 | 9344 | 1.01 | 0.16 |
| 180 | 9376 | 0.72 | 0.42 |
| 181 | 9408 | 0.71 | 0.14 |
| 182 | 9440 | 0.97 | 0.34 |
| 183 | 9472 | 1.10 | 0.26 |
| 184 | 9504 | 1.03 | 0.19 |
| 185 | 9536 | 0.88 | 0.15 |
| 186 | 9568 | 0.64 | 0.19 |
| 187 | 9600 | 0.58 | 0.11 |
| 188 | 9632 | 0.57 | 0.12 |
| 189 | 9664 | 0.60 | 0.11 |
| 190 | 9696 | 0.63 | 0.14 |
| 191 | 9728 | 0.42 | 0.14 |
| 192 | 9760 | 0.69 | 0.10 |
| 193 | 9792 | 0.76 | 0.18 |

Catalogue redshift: 0.27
